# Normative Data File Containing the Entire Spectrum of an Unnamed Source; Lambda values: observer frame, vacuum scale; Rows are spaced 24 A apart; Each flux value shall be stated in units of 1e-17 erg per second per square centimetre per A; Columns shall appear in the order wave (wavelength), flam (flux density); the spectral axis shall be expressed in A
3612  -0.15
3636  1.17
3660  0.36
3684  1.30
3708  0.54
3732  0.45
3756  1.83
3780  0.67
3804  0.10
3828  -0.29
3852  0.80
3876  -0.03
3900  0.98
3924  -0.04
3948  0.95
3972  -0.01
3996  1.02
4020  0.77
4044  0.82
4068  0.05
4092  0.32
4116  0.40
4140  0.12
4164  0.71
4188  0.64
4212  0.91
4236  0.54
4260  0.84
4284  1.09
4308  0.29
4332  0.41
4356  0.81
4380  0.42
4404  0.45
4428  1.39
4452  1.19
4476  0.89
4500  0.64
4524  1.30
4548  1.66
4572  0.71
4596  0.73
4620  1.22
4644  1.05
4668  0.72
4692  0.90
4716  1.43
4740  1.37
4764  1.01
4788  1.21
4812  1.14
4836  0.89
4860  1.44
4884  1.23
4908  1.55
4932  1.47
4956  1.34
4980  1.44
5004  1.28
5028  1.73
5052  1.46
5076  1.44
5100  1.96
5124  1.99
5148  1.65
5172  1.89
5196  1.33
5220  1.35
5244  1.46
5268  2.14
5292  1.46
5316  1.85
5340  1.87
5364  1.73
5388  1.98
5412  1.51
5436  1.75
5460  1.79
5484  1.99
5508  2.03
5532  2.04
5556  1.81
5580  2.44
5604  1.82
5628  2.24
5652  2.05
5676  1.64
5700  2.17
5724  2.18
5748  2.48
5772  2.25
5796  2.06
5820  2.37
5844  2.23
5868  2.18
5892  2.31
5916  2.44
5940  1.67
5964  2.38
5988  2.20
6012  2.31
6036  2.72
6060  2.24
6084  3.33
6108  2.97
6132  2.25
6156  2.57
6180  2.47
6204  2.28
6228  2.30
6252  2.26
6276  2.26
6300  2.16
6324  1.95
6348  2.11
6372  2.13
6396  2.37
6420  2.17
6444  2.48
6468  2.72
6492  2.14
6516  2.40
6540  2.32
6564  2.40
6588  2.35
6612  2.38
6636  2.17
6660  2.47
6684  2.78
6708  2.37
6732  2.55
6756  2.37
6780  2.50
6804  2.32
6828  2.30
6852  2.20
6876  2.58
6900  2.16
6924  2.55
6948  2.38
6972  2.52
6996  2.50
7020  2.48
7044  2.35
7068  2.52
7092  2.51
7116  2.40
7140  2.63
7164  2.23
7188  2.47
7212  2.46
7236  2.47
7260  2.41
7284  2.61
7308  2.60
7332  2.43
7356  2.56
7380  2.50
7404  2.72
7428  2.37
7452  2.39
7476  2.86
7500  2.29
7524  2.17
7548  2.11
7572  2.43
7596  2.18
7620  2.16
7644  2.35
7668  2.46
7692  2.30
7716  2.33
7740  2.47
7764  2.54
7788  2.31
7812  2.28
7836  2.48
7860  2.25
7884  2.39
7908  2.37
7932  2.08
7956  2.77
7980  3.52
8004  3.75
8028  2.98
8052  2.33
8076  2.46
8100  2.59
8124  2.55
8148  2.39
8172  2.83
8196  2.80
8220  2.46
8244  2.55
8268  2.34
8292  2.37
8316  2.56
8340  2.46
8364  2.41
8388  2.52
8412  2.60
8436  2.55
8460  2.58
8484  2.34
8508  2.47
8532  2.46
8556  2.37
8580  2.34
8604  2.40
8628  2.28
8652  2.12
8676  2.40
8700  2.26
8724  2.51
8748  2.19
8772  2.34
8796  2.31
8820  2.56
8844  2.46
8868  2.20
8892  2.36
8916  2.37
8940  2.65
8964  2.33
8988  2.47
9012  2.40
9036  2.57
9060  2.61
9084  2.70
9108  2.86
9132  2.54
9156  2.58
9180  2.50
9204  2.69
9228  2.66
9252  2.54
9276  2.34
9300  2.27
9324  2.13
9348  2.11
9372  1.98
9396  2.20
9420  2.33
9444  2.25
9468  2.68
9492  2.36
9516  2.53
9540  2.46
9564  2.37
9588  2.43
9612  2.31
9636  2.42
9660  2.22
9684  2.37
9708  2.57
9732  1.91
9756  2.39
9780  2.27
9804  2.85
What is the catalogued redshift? 0.22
